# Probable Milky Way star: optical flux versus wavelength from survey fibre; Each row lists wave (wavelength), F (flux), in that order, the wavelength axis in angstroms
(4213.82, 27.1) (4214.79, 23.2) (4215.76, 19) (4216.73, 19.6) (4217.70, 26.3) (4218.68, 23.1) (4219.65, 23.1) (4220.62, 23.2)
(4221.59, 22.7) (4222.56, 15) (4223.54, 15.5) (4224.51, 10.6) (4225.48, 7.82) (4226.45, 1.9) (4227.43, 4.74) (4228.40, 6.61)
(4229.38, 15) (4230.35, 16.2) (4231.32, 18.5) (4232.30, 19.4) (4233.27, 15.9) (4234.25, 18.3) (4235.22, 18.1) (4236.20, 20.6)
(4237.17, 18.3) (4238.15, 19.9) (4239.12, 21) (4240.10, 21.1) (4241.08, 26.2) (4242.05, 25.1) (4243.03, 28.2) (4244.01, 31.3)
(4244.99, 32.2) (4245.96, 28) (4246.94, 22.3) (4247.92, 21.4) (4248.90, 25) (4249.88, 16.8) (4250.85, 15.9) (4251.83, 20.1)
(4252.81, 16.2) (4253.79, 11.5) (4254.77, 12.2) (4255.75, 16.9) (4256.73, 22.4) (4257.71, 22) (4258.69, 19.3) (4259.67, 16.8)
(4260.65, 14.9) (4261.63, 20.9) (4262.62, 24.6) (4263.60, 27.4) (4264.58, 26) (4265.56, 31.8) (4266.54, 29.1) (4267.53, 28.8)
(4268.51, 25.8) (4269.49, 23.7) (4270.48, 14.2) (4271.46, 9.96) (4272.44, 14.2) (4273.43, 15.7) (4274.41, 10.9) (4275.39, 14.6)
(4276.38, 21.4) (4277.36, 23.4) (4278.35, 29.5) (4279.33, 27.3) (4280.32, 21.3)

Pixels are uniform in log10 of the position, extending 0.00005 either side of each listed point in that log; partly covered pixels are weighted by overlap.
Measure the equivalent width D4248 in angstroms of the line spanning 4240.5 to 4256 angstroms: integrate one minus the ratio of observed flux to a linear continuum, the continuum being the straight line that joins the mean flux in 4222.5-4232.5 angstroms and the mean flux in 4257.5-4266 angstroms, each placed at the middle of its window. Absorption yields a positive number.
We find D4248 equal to -3.6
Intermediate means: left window 11.6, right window 22.6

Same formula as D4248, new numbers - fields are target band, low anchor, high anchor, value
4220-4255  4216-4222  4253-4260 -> 2.3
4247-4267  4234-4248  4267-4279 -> 0.8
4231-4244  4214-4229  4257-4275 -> -2.3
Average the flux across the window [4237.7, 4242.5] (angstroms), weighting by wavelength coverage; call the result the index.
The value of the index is 22.7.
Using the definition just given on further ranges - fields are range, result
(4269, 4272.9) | 15.5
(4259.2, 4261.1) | 15.9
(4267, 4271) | 23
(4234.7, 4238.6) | 19.2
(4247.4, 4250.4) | 21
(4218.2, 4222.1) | 23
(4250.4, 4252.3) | 18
